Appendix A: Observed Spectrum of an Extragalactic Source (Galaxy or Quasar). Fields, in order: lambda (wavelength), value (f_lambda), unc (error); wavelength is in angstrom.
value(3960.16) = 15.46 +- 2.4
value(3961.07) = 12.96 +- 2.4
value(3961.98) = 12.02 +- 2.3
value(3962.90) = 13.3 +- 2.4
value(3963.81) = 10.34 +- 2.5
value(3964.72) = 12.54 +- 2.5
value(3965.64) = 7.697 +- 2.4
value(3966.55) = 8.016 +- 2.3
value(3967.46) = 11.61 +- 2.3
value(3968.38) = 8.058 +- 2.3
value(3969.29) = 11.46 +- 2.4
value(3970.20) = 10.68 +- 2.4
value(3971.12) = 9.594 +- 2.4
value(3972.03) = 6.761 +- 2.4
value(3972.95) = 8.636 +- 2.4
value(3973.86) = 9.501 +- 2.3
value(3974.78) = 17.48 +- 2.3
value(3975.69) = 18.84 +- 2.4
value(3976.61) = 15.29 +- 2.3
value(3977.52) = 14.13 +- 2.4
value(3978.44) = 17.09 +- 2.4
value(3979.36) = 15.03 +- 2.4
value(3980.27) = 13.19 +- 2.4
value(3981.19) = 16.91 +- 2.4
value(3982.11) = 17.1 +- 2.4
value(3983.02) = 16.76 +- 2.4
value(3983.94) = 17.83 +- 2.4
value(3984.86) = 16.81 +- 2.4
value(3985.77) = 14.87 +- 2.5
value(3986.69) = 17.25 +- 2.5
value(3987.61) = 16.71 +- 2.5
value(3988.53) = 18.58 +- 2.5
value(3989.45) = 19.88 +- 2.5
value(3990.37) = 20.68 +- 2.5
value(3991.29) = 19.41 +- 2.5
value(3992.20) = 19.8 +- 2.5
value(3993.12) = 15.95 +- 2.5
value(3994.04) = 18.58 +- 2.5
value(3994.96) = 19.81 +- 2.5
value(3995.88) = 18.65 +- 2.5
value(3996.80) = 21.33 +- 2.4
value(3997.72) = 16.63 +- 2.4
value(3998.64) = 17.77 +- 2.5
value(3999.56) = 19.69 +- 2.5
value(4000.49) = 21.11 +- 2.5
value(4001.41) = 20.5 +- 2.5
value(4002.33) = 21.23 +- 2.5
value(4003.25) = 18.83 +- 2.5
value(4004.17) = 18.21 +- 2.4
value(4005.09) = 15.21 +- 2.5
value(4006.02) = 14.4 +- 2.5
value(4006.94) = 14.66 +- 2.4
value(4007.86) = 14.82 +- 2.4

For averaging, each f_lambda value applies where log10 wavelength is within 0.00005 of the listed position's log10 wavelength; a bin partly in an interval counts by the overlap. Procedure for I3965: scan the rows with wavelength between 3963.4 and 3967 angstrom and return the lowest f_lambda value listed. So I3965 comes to 7.697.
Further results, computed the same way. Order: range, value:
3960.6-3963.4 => 12.02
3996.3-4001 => 16.63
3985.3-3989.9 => 14.87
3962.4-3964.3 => 10.34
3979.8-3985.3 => 13.19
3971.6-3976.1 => 6.761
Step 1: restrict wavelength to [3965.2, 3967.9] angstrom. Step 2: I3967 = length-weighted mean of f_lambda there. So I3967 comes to 9.12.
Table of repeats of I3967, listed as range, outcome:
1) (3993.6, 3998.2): 19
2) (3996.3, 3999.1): 18.6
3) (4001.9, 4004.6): 19.4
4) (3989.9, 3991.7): 20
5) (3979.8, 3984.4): 16.4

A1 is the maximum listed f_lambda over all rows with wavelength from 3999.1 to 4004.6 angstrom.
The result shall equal 21.23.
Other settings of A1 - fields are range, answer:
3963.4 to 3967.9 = 12.54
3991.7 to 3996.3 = 19.81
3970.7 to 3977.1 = 18.84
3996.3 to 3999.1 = 21.33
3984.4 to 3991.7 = 20.68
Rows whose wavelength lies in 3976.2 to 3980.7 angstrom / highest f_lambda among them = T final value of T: 17.09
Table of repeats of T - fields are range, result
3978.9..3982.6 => 17.1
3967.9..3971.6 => 11.46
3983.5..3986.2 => 17.83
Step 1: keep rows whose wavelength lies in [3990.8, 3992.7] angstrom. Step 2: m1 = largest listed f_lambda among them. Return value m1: 19.8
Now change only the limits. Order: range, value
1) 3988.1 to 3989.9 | 19.88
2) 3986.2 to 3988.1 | 17.25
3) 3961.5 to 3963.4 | 13.3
